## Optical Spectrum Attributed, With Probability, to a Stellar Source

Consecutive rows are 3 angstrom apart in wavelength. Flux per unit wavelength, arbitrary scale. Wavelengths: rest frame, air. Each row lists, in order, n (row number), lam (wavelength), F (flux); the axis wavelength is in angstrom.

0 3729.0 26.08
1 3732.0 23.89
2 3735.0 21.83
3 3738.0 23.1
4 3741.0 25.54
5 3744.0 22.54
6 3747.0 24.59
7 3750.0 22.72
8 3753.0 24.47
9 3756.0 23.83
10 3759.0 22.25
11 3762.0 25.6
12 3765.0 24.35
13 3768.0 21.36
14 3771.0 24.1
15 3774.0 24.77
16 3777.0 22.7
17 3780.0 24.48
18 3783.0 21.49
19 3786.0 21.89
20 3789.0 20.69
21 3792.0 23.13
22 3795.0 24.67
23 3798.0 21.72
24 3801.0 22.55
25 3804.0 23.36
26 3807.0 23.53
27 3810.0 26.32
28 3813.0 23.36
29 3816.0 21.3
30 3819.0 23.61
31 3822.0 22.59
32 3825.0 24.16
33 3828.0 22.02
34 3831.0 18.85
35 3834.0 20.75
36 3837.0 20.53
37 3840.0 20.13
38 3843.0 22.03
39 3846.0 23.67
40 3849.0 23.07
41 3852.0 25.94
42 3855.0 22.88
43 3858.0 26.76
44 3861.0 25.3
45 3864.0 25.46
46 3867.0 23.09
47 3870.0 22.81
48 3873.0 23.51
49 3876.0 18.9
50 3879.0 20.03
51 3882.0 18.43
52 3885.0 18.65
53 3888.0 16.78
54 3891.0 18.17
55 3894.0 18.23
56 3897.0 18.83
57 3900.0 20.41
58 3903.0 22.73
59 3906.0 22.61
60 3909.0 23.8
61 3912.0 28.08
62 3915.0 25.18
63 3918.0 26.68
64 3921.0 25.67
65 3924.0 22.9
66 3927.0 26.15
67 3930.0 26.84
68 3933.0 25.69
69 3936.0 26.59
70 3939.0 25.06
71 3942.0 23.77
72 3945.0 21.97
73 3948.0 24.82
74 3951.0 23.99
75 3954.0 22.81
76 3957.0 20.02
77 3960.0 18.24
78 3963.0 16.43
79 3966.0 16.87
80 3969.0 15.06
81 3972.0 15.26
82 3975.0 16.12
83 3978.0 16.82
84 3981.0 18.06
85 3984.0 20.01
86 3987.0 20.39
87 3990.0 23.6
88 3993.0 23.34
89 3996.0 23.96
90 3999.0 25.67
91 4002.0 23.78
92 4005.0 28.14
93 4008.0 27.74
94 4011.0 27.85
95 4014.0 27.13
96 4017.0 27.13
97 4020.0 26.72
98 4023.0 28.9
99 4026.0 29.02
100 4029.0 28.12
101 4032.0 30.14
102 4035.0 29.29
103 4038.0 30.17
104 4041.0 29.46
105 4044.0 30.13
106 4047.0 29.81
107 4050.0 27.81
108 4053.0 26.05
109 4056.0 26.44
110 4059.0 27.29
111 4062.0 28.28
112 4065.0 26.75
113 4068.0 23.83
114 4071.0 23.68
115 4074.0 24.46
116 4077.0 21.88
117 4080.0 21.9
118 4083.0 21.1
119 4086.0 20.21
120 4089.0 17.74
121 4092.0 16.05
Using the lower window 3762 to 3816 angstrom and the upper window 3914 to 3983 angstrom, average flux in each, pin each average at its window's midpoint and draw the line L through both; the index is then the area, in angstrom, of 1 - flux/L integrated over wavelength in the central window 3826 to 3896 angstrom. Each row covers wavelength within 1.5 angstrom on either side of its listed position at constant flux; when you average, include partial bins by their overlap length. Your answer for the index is 3.1 angstrom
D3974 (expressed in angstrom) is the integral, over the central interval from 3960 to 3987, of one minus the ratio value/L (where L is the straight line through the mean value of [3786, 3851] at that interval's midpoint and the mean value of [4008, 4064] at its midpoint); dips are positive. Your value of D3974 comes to 9.66 angstrom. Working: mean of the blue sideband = 22.5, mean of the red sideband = 28.3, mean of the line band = 17.1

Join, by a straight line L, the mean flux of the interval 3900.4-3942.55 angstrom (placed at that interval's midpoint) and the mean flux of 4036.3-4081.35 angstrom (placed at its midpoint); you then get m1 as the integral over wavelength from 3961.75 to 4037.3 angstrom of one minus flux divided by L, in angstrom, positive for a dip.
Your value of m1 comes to 7.1 angstrom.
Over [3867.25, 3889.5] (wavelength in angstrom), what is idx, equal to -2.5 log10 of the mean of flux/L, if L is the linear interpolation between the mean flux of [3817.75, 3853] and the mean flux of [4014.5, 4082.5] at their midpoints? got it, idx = 0.16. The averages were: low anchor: 22.2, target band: 20.1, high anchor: 27.1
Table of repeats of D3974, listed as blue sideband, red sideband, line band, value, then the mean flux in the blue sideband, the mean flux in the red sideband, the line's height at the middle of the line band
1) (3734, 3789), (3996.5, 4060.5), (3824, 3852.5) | 3.1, 23.4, 27.9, 24.7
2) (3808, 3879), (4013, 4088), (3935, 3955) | 0.5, 22.9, 26.6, 24.7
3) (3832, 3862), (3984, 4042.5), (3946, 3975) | 7.2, 23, 26.7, 25.5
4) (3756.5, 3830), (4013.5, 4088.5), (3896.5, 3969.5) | 5.7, 23.1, 26.5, 25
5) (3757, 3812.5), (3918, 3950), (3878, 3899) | 5.2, 23.3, 25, 24.5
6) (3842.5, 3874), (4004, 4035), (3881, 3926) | 6.0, 24.1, 28.1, 25.2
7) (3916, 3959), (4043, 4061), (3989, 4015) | 0.7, 24.4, 27.9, 26.4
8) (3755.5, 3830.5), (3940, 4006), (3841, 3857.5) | -0.9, 23.1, 20.8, 22.4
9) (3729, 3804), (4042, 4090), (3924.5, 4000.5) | 8.9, 23.3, 25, 24.4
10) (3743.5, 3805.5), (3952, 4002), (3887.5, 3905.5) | 1.3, 23.2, 19.7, 21.1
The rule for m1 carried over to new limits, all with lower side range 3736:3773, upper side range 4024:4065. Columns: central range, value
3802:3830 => 1.6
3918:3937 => 0.6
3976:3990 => 4.2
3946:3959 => 2.1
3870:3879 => 1.5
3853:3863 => 0.1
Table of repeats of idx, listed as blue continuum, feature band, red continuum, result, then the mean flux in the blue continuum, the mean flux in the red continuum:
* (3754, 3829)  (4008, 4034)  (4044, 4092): -0.16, 23.2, 24.4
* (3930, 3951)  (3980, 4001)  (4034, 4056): 0.20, 24.8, 28.8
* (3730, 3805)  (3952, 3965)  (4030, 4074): 0.32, 23.3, 27.7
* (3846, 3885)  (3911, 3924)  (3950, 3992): -0.24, 22.9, 18.8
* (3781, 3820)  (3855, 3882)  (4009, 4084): 0.05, 22.9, 27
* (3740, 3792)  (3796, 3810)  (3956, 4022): -0.01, 23.3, 21.8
